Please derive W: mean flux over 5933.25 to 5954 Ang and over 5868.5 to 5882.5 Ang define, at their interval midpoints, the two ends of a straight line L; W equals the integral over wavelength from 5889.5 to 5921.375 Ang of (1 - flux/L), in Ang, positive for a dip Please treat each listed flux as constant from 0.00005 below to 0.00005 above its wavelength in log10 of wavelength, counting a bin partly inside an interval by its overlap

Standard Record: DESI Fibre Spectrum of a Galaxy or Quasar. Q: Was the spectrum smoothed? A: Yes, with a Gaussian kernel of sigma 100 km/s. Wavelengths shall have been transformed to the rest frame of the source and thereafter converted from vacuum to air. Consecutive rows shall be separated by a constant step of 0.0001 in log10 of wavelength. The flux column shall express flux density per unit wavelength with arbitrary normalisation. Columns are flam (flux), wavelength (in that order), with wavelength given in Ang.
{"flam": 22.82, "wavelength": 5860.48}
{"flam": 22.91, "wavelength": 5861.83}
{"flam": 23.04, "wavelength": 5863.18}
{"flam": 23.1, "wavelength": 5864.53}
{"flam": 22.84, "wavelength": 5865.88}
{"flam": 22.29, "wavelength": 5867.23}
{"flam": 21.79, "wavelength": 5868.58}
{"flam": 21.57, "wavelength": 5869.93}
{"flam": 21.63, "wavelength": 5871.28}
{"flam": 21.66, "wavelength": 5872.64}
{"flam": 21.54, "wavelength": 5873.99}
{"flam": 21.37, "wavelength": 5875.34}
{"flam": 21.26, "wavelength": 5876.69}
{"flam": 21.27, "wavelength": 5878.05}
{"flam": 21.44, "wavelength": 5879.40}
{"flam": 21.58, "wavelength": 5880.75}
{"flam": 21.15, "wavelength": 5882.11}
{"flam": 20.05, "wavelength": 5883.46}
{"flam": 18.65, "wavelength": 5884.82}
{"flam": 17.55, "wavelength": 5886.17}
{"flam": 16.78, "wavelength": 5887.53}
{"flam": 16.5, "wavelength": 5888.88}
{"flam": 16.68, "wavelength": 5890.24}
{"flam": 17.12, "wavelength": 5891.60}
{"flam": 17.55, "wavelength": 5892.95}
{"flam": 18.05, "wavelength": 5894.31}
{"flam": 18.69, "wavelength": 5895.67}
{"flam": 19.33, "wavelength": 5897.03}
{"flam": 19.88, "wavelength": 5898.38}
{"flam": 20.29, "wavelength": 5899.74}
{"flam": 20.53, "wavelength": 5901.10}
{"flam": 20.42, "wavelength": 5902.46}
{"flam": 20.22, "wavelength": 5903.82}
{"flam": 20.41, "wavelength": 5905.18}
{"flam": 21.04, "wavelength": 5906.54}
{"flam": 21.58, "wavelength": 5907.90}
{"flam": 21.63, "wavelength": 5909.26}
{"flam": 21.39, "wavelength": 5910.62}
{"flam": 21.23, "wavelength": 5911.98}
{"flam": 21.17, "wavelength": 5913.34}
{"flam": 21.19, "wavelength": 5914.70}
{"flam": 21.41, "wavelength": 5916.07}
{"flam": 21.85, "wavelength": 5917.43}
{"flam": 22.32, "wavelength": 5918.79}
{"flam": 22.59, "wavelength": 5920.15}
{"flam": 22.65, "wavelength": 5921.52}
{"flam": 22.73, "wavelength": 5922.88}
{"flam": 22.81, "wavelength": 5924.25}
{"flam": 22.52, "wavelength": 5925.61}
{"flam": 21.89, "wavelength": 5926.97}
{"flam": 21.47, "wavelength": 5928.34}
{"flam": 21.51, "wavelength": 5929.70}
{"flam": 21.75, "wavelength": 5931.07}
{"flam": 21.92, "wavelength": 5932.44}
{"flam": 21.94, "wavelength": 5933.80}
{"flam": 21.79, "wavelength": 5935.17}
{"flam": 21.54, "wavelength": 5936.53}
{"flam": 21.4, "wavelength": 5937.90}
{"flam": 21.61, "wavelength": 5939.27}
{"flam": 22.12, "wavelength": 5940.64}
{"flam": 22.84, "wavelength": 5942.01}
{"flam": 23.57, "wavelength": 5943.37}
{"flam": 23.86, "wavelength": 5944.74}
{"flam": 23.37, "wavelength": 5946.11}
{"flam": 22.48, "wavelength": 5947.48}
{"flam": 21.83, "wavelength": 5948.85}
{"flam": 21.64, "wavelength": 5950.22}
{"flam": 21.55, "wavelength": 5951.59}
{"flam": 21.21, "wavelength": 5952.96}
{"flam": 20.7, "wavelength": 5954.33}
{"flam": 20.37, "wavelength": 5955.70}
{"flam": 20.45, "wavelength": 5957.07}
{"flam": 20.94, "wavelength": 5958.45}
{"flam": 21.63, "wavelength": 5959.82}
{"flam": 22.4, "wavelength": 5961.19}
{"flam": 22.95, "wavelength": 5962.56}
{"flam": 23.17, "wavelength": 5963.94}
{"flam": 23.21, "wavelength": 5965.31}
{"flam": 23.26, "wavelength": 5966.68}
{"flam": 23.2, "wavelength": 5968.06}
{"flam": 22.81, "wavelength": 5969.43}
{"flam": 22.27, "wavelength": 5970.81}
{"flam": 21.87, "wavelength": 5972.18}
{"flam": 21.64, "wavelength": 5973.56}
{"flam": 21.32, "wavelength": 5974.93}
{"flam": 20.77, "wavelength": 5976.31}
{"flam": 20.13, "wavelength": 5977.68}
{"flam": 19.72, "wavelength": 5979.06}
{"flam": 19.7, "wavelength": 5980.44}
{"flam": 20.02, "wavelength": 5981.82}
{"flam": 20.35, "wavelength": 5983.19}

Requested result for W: 2.1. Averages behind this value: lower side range 21.5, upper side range 22.2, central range 20.3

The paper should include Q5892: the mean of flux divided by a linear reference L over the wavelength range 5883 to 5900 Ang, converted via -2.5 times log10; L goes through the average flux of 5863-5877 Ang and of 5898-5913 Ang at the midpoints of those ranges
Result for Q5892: 0.17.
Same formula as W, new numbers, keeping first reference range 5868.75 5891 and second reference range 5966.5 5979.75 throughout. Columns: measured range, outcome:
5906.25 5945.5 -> -2.16 Ang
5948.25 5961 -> 0.08 Ang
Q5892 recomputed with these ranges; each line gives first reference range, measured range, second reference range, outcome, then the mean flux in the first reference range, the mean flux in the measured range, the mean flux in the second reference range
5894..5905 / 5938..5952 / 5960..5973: -0.03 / 19.8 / 22.5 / 22.7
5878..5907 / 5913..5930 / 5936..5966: -0.07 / 19.3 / 22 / 22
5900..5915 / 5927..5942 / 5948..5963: -0.03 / 21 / 21.8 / 21.4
